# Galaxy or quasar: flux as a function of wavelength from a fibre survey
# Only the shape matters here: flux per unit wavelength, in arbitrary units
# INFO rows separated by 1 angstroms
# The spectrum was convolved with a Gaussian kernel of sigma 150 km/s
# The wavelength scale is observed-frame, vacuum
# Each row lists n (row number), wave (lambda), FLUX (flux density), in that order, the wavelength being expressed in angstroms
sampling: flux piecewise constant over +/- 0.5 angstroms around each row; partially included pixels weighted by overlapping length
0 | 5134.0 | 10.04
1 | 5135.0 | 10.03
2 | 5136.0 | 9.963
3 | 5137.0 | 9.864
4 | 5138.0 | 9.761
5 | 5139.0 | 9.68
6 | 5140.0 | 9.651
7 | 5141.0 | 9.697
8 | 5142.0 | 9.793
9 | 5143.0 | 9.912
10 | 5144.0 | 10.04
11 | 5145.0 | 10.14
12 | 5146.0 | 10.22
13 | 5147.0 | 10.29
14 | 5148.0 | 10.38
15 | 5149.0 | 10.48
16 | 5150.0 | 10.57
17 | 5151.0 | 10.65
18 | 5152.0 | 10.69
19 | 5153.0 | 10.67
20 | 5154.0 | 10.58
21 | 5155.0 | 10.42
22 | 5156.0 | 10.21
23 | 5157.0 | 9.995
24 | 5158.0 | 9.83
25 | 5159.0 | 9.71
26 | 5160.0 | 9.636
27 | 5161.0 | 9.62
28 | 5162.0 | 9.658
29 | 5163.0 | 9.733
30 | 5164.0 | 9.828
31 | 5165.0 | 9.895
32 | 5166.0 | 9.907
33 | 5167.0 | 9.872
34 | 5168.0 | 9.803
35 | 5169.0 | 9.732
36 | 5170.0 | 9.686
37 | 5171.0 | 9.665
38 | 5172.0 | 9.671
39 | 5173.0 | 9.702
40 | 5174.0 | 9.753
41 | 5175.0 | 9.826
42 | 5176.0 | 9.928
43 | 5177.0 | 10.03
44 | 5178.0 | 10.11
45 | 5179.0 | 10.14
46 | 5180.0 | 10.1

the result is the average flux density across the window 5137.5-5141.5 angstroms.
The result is 9.7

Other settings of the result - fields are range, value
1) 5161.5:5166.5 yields 9.8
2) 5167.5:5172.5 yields 9.71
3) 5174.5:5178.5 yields 9.97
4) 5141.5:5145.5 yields 9.97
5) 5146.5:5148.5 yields 10.3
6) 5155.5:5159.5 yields 9.94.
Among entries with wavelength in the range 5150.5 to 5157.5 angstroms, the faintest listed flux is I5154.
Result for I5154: 9.995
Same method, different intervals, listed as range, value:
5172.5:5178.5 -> 9.702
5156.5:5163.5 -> 9.62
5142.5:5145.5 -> 9.912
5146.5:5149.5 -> 10.29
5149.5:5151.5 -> 10.57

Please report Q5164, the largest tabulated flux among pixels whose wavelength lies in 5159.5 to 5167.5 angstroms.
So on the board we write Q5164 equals 9.907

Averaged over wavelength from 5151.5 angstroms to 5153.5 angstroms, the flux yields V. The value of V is 10.7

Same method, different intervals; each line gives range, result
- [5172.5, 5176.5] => 9.8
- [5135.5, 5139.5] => 9.82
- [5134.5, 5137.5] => 9.95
